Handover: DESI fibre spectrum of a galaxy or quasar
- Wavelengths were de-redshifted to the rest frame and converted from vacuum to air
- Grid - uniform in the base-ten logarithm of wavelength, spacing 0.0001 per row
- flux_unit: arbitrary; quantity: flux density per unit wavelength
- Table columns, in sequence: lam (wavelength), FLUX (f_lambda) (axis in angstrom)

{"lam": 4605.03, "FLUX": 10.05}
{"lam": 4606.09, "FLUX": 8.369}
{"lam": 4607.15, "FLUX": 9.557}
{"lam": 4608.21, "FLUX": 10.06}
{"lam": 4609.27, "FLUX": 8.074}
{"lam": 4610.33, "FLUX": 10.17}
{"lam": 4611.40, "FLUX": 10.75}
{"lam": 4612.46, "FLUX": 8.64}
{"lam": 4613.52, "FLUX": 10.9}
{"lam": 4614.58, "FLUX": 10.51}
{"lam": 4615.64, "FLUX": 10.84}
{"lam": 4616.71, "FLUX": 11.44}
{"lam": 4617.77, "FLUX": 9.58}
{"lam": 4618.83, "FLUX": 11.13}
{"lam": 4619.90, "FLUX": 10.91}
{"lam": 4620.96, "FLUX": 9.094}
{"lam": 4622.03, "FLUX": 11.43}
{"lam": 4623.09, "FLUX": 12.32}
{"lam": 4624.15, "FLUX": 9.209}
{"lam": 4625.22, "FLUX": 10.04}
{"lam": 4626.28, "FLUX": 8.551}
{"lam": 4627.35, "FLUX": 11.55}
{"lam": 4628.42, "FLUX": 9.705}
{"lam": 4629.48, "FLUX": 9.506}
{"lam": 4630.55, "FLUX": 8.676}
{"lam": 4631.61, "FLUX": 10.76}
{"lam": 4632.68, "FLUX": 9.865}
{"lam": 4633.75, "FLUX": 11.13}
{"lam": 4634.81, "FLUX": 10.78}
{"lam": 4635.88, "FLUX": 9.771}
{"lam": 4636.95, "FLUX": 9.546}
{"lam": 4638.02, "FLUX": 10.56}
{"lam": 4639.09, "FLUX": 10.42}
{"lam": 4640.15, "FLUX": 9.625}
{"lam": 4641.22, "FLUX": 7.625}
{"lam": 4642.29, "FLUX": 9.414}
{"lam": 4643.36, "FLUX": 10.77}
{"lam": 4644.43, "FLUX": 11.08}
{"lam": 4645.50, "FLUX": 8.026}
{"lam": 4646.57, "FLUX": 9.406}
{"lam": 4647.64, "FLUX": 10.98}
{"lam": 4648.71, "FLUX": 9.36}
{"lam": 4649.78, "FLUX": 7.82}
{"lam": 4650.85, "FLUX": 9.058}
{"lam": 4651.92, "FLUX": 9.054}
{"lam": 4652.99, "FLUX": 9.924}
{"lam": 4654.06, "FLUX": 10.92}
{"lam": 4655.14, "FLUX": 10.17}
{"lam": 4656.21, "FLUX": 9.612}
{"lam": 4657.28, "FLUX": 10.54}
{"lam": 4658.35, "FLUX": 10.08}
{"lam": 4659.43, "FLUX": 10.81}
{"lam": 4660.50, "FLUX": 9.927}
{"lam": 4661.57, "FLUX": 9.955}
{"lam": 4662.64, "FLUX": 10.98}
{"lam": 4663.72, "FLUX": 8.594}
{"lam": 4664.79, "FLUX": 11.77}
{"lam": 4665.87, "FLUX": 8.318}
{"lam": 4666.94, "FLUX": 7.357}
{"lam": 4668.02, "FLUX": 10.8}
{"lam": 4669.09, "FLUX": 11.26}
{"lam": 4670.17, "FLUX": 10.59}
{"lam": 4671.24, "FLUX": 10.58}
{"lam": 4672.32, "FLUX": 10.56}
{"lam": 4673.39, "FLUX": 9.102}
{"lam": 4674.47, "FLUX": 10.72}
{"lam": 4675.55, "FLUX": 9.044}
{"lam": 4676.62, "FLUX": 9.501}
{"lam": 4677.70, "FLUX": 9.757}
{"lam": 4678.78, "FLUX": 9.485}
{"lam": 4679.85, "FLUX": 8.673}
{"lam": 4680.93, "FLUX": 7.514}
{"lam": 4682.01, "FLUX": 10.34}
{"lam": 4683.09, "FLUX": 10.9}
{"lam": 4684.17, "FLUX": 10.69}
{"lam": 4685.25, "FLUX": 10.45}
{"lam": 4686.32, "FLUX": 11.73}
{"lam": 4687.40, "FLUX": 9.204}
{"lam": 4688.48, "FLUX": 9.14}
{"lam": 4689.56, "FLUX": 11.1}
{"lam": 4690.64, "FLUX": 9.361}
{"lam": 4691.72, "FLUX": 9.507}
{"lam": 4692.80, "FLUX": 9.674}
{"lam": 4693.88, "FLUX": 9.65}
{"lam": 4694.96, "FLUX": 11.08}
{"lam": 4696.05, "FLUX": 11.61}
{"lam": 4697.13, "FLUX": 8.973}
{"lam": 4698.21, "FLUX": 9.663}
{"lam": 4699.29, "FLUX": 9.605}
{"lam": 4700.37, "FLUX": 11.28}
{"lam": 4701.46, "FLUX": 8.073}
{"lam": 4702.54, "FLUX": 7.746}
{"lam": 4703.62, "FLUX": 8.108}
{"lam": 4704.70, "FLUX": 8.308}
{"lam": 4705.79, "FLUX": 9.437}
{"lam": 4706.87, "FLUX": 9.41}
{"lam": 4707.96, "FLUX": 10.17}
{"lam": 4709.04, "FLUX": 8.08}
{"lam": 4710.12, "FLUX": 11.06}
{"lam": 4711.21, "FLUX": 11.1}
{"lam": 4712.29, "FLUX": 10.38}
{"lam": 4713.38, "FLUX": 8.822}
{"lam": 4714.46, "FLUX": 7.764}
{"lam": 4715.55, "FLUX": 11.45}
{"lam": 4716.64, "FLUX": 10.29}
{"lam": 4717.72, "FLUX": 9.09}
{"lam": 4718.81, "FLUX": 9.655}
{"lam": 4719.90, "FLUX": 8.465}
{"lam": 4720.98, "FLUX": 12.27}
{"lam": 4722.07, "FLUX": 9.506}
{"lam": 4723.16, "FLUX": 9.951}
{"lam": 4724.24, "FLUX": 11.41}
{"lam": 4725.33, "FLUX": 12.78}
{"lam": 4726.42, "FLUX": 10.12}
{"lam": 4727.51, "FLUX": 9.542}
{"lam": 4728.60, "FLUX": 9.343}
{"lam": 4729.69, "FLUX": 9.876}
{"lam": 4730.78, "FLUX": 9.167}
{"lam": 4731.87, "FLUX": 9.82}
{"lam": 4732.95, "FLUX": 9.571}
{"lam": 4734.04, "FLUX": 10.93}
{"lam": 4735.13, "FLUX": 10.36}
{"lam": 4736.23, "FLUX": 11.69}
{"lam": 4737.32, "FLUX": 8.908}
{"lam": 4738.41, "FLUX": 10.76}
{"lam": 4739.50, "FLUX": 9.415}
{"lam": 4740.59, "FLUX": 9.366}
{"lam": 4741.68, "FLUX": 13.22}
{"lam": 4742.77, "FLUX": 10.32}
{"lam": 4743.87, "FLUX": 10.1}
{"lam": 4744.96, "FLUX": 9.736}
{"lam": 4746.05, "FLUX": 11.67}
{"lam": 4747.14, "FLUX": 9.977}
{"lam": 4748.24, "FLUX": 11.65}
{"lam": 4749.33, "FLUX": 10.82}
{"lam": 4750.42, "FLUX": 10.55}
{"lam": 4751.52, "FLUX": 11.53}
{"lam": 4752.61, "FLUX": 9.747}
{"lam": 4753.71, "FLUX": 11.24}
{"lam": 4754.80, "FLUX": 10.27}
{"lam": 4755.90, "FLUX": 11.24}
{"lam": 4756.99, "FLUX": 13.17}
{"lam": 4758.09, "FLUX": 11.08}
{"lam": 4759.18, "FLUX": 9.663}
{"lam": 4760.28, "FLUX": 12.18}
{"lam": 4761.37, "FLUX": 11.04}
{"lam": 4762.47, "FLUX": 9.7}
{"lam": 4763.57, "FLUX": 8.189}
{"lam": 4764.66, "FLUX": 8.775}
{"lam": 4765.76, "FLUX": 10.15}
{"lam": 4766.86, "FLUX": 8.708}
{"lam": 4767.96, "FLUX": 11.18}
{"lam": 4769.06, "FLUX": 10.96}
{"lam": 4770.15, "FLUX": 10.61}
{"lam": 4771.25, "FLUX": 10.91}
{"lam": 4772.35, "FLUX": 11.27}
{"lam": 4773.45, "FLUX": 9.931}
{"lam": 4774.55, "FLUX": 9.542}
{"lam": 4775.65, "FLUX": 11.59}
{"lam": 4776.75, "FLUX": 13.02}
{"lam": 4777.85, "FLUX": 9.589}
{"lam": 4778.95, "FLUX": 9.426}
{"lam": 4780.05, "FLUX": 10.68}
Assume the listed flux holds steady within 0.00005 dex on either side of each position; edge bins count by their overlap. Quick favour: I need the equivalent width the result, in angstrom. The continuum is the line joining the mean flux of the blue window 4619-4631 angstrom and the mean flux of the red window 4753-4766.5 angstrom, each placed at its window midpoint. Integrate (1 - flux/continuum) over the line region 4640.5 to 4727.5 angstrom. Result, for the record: 4.0 angstrom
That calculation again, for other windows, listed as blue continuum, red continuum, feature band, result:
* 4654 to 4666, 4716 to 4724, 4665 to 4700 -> 0.7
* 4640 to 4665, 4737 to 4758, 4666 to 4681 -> 0.5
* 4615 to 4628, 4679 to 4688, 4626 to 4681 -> 2.0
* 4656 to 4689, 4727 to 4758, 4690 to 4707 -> 1.1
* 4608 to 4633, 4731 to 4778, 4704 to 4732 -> 1.5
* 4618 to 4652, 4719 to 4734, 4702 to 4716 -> 1.0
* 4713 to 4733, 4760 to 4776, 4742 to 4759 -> -1.2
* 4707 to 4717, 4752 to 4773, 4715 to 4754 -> -0.9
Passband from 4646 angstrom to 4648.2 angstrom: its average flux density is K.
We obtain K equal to 10.1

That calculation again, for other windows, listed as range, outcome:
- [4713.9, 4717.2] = 9.83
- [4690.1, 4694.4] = 9.55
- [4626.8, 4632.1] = 10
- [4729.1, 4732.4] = 9.61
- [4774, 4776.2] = 10.6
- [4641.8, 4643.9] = 10.1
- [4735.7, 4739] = 10.4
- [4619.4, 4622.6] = 10.5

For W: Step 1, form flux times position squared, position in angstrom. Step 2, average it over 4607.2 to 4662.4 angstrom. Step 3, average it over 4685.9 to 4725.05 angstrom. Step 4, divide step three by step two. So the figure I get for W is 1.01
